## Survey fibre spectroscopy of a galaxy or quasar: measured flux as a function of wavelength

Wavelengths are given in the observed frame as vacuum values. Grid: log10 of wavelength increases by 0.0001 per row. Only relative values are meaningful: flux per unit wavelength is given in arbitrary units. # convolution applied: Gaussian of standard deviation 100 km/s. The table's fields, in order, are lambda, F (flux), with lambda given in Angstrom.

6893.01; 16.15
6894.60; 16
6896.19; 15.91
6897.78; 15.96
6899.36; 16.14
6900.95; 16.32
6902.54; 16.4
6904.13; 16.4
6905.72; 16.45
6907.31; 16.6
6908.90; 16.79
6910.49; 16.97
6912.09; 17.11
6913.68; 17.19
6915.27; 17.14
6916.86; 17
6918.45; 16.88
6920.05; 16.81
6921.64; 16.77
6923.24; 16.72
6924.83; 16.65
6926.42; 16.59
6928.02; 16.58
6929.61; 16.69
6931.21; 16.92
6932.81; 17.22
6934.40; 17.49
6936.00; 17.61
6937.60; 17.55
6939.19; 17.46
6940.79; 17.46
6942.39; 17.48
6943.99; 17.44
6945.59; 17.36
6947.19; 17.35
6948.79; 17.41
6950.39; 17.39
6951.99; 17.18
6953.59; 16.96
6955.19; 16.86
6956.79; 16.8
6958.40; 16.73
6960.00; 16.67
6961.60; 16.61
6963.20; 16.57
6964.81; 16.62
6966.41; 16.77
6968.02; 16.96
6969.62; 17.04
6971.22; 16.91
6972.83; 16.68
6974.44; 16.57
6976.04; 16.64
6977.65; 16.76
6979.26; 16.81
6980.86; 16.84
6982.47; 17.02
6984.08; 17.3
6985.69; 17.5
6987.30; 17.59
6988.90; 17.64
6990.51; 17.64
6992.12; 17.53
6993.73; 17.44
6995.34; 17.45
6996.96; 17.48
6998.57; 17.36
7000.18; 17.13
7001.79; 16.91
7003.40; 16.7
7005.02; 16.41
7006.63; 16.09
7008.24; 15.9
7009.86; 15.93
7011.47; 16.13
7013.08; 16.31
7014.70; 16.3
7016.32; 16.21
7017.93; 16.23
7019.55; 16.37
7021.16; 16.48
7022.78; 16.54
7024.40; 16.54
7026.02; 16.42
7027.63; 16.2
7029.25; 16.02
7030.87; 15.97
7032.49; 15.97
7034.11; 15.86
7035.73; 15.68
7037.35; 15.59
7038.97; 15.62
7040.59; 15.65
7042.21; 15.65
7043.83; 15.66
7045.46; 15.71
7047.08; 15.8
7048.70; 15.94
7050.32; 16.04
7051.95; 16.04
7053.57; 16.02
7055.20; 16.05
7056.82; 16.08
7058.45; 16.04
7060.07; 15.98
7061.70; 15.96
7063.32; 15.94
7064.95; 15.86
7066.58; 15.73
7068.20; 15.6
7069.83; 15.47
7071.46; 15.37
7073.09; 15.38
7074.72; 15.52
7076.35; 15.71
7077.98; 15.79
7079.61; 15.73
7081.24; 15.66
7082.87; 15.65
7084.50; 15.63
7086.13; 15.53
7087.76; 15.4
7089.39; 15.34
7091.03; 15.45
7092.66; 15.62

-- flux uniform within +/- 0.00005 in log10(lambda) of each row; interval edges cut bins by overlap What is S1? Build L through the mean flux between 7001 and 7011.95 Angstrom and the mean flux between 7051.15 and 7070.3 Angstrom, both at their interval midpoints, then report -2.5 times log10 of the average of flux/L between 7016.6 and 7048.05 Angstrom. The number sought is 0.007 mag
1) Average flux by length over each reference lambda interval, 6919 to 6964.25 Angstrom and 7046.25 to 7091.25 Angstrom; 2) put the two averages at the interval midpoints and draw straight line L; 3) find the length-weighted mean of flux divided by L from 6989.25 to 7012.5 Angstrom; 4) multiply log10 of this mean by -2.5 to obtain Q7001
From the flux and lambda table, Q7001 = -0.03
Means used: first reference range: 17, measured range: 16.9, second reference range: 15.7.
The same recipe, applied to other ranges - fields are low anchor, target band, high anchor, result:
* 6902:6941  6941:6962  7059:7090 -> -0.03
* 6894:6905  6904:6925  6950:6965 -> -0.03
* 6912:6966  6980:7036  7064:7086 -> -0.02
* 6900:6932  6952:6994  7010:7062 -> -0.04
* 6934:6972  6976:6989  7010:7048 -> -0.03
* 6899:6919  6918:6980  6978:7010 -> -0.01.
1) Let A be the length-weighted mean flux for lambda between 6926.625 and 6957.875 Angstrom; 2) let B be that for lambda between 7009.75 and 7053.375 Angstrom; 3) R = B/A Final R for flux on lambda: 0.9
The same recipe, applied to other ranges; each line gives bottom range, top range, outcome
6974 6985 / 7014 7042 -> 0.95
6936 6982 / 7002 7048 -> 0.95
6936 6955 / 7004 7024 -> 0.94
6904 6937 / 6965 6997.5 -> 1.01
